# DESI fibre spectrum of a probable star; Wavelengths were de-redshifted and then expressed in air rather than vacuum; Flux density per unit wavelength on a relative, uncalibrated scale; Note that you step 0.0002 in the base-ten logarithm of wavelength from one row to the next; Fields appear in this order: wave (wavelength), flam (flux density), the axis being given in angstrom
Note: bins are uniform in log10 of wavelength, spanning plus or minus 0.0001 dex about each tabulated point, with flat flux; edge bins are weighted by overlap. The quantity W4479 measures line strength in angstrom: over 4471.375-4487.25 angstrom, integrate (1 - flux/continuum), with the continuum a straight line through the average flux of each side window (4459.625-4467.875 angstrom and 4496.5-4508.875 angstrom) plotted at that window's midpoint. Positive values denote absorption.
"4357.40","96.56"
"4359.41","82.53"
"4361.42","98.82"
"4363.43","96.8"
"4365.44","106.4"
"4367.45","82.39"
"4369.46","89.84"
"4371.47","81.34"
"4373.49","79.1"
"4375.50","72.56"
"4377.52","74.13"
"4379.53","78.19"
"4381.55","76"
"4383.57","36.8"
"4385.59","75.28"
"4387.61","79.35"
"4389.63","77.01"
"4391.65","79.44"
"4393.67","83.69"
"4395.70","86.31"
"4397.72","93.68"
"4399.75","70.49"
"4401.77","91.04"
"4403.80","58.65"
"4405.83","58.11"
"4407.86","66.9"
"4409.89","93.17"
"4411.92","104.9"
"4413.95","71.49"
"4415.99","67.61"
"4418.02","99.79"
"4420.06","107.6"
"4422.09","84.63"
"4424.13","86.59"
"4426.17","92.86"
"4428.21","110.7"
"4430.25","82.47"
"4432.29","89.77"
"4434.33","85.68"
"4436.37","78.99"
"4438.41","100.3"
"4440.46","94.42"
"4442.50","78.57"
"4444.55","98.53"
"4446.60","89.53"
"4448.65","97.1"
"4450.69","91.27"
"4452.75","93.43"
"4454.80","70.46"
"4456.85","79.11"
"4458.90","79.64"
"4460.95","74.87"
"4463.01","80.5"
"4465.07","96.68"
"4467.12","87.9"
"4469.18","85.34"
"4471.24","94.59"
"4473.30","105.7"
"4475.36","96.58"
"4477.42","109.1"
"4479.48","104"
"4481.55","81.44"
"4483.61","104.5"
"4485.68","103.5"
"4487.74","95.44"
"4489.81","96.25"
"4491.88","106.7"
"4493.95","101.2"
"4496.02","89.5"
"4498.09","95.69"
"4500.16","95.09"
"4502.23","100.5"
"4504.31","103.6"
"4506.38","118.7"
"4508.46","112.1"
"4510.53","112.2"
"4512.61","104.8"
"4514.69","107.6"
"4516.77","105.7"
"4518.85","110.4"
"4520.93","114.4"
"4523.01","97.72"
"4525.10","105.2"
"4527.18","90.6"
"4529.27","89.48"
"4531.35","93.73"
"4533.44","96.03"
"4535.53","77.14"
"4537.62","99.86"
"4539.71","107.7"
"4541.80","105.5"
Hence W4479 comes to -1.4 angstrom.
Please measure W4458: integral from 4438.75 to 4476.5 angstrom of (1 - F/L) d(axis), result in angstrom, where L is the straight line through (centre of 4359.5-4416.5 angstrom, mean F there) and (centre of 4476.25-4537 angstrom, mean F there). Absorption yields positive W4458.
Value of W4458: 1.32 angstrom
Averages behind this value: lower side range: 79.8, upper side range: 101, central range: 88.8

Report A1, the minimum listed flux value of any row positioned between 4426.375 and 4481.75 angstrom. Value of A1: 70.46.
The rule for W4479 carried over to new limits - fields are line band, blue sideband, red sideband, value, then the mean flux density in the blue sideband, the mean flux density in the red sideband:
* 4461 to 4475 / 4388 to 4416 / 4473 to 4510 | 0.68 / 79.2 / 101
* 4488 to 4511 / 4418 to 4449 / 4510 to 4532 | -0.50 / 92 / 103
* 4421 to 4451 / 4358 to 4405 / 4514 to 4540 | -1.12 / 80.5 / 99.3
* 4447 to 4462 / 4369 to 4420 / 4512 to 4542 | 0.71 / 78.2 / 100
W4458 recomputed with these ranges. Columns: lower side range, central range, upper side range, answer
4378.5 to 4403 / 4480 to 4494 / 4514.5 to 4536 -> -0.8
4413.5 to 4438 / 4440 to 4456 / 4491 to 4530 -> 0.7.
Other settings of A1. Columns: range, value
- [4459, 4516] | 74.87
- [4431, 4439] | 78.99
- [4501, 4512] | 100.5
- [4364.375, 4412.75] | 36.8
